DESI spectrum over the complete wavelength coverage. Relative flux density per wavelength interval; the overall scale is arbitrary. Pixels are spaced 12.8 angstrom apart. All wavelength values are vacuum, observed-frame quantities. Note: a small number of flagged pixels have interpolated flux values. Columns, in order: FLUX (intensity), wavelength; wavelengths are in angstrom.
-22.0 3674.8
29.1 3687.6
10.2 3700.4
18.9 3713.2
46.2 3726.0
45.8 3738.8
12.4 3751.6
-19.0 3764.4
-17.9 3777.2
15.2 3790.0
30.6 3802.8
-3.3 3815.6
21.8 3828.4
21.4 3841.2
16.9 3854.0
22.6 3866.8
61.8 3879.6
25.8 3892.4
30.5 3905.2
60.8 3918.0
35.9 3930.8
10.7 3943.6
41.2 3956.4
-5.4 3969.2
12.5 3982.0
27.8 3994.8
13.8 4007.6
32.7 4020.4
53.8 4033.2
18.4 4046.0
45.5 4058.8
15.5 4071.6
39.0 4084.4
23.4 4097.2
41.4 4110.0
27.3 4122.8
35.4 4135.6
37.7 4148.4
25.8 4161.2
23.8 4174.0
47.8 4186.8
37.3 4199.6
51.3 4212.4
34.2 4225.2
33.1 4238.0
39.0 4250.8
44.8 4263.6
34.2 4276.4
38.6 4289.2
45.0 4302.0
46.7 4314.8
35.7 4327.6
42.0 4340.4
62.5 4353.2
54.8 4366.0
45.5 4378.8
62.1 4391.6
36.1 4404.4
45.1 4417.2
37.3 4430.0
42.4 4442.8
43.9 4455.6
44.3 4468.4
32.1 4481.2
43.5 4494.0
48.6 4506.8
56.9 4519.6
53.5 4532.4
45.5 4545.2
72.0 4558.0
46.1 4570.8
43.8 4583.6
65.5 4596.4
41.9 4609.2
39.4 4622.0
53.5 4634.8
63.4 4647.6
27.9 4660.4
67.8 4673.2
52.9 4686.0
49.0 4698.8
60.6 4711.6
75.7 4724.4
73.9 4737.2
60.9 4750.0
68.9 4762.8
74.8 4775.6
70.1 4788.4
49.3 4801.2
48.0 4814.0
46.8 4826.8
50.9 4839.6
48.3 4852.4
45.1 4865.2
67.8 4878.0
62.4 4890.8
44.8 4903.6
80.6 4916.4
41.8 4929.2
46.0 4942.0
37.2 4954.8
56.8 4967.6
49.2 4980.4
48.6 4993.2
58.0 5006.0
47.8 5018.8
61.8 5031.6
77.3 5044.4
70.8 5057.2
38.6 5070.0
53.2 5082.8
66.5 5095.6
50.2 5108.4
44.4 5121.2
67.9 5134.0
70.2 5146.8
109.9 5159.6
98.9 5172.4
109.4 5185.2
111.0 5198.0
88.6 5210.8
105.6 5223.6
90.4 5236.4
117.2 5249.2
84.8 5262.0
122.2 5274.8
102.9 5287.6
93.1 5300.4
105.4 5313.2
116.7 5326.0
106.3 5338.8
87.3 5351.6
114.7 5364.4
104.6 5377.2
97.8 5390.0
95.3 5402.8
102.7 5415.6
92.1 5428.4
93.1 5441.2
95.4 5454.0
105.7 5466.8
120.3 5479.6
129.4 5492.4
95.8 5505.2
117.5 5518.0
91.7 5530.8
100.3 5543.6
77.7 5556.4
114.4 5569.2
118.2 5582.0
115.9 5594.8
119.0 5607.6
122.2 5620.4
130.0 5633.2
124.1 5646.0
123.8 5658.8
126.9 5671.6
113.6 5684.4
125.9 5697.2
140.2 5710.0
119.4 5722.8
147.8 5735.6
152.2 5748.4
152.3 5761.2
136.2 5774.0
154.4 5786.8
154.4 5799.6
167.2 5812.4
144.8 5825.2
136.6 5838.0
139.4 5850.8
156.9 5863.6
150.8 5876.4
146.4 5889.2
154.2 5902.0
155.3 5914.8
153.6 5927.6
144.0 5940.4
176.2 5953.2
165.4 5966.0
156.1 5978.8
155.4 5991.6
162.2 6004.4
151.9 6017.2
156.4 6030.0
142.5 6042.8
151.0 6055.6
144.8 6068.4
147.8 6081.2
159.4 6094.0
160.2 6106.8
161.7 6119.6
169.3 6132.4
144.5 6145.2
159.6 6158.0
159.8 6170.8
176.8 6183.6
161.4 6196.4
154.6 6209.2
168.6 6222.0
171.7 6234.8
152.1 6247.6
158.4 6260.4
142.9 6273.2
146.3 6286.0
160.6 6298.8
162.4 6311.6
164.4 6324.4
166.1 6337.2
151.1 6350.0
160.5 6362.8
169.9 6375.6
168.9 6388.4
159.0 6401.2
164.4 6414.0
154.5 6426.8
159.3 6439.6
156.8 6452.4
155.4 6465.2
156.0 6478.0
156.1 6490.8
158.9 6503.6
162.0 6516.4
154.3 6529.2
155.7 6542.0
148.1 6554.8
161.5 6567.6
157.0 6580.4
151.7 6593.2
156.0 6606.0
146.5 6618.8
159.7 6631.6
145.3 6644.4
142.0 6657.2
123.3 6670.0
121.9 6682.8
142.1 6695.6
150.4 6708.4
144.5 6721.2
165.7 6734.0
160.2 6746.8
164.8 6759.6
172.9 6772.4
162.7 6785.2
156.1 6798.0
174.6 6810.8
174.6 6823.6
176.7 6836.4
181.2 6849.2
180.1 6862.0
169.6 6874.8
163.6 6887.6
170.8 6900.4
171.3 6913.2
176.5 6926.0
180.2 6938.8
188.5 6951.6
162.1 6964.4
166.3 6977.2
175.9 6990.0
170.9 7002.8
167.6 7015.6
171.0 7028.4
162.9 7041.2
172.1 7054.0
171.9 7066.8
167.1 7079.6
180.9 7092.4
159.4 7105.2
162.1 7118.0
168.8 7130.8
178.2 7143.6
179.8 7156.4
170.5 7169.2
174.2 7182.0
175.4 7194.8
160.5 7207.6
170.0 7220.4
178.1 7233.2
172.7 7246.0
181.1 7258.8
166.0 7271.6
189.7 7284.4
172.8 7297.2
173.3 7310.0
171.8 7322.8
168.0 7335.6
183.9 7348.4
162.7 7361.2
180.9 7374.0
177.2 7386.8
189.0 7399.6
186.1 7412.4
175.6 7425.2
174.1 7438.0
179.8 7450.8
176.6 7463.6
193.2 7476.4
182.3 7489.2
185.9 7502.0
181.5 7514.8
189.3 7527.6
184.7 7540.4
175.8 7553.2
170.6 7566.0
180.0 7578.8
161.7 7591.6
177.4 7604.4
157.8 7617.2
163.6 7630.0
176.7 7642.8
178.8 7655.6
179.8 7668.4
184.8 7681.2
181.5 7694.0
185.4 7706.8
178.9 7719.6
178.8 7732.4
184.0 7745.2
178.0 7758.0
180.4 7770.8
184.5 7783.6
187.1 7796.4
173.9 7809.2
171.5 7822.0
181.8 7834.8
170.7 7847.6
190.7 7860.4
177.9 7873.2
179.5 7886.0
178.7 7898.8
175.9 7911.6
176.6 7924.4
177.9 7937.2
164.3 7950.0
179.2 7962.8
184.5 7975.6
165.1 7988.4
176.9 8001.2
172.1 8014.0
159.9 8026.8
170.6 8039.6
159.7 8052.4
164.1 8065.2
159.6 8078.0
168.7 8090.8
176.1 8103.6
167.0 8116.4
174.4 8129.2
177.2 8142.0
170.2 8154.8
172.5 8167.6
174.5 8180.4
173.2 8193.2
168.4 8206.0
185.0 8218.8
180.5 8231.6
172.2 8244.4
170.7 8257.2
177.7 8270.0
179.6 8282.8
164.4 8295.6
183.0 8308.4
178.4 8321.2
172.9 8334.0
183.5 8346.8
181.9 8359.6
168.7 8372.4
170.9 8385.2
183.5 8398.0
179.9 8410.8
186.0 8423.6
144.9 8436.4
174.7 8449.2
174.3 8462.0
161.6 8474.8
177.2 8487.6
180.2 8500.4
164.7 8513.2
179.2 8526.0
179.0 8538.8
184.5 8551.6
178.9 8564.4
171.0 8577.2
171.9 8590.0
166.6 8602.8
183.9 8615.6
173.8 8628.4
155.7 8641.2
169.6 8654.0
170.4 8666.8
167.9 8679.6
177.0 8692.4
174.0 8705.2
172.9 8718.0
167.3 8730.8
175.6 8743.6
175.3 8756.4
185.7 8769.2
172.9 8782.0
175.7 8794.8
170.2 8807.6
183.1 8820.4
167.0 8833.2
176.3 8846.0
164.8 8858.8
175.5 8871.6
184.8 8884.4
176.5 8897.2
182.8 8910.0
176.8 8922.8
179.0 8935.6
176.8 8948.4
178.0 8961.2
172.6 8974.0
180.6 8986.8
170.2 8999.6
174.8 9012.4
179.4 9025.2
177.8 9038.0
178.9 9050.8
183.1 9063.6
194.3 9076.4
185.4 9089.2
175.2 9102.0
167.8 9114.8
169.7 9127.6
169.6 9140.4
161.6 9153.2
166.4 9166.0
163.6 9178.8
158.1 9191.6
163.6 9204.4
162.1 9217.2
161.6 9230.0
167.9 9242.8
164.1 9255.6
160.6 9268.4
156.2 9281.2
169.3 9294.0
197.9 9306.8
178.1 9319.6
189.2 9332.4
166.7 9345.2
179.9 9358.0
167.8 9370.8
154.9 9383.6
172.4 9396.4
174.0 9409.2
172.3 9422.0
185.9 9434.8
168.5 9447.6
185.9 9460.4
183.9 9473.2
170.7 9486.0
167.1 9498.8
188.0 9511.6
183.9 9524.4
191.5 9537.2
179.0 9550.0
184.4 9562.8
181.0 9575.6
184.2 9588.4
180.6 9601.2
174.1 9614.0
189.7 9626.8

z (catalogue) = 0.29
